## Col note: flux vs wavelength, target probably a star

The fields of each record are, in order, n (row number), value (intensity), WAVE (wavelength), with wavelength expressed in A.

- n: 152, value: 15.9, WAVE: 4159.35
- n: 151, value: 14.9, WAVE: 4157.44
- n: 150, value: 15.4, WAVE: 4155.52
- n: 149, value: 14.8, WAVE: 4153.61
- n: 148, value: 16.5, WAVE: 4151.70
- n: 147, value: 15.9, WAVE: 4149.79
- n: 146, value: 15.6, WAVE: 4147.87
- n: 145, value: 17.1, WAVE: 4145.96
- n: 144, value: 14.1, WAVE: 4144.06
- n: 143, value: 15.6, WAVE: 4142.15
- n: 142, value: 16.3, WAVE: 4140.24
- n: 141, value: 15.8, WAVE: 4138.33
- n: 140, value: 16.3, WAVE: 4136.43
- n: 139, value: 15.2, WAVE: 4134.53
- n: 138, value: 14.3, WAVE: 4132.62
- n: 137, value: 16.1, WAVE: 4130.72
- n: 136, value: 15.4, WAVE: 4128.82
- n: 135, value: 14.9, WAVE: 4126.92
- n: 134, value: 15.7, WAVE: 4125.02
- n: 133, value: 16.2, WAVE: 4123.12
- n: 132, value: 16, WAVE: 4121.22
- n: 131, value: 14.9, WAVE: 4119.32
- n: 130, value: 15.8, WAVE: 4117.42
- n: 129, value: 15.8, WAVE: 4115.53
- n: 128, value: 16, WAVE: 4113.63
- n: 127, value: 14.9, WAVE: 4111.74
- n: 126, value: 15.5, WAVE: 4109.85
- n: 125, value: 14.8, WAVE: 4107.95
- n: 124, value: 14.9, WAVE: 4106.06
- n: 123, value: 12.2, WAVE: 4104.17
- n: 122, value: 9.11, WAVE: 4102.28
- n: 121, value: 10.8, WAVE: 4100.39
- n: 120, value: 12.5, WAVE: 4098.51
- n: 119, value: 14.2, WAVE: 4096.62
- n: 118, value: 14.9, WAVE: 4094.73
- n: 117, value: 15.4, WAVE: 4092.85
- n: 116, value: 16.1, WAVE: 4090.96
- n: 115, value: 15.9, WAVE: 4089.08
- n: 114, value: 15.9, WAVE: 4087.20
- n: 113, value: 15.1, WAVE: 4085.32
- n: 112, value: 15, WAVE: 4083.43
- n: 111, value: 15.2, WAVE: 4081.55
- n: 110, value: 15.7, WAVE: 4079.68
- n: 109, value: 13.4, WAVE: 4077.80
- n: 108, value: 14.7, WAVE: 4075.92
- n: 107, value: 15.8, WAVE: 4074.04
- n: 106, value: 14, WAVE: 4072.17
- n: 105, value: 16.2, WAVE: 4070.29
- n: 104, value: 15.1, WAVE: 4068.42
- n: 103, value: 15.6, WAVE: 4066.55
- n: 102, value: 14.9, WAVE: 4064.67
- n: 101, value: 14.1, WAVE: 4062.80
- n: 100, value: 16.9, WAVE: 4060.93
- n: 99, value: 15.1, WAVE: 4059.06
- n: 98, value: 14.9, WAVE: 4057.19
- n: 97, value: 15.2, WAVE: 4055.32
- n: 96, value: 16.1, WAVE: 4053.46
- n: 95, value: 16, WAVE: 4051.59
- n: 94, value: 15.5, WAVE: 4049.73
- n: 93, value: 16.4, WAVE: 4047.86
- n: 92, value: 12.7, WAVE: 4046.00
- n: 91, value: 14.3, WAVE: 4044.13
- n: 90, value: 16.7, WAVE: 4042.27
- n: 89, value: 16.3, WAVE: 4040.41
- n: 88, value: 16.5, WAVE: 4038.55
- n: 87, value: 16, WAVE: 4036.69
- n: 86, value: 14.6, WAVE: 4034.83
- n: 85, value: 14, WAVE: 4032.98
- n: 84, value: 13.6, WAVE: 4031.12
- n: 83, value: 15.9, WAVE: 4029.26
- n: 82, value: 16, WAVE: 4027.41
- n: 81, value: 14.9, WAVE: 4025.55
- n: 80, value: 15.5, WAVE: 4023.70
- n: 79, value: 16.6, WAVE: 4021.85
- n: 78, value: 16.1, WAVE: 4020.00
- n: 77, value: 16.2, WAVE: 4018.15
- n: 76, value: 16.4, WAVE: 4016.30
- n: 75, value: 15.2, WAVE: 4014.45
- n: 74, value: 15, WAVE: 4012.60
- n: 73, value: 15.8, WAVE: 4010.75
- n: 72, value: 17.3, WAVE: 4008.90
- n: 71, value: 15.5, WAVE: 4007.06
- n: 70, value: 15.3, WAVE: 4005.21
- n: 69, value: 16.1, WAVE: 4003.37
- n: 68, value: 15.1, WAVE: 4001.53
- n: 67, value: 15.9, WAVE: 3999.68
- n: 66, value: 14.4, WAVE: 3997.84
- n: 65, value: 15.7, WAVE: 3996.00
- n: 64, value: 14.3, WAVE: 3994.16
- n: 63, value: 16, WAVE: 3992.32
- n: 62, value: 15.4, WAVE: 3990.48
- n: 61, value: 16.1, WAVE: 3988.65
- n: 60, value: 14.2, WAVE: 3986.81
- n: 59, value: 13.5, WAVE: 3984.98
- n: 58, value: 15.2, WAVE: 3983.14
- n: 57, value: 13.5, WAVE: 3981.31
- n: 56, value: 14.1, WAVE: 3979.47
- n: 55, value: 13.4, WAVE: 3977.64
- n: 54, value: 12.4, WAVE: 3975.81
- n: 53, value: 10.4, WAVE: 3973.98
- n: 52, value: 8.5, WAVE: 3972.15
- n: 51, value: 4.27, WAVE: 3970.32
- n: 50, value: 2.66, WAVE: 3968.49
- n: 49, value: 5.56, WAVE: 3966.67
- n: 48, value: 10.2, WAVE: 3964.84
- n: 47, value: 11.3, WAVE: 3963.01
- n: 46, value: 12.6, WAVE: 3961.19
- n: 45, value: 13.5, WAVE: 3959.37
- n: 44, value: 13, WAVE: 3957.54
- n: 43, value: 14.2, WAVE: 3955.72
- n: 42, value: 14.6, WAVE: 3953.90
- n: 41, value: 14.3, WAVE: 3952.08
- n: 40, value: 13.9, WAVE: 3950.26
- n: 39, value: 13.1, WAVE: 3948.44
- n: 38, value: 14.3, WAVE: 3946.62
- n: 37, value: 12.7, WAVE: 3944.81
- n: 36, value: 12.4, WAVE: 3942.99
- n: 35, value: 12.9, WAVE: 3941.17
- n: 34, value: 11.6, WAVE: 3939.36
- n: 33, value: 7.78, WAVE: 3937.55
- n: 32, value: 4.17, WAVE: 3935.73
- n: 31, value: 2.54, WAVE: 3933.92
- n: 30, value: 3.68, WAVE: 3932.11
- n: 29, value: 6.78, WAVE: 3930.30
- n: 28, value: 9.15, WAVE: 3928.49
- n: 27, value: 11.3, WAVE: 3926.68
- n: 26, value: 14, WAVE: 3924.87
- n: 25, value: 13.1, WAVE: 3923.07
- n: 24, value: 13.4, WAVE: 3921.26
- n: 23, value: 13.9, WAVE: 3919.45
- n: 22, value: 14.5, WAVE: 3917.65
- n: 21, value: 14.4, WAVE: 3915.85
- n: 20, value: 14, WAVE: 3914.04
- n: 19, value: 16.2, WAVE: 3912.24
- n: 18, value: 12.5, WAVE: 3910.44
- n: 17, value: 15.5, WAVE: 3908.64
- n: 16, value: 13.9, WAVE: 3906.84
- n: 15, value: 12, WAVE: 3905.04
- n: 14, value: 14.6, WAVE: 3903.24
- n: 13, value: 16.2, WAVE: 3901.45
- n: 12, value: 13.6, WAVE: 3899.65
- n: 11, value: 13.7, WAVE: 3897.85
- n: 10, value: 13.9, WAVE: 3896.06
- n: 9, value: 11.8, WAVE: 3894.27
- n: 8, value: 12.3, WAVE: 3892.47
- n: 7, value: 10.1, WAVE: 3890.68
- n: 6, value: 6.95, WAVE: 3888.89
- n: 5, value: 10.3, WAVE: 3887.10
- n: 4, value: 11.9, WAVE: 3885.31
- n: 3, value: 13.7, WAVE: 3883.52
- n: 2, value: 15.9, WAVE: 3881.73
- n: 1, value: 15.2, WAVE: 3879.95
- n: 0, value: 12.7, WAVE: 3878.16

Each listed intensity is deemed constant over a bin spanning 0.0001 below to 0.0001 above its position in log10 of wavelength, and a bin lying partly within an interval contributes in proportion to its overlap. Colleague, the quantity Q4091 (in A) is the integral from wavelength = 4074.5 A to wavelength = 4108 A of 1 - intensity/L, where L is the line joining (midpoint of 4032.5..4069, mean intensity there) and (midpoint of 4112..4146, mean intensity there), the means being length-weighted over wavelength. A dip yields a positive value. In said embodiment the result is 2.7 A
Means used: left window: 15.4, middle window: 14.2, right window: 15.6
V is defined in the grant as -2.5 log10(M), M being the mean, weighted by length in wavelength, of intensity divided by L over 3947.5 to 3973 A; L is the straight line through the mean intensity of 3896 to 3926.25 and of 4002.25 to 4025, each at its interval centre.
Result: 0.35 mag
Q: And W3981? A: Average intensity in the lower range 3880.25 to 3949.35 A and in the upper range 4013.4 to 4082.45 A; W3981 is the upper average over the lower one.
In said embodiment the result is 1.3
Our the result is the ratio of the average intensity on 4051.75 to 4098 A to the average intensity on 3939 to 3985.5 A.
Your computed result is 1.29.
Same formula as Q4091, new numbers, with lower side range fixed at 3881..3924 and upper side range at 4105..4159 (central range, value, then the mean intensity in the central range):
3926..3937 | 5.9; 6.21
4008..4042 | -2.9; 15.7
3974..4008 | -1.3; 14.7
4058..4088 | -0.5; 15.2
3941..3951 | 0.3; 13.2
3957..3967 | 1.9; 11.3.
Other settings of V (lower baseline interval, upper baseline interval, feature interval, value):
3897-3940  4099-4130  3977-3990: -0.13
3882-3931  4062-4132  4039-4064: -0.08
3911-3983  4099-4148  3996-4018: -0.24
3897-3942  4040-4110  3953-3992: 0.08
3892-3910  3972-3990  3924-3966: 0.22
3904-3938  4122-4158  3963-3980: 0.33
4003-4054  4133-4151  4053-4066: 0.02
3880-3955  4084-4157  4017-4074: -0.11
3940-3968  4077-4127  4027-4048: -0.11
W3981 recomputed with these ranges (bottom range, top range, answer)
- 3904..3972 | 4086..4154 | 1.33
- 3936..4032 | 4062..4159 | 1.11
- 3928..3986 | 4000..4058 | 1.45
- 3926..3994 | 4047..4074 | 1.37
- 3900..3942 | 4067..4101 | 1.27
